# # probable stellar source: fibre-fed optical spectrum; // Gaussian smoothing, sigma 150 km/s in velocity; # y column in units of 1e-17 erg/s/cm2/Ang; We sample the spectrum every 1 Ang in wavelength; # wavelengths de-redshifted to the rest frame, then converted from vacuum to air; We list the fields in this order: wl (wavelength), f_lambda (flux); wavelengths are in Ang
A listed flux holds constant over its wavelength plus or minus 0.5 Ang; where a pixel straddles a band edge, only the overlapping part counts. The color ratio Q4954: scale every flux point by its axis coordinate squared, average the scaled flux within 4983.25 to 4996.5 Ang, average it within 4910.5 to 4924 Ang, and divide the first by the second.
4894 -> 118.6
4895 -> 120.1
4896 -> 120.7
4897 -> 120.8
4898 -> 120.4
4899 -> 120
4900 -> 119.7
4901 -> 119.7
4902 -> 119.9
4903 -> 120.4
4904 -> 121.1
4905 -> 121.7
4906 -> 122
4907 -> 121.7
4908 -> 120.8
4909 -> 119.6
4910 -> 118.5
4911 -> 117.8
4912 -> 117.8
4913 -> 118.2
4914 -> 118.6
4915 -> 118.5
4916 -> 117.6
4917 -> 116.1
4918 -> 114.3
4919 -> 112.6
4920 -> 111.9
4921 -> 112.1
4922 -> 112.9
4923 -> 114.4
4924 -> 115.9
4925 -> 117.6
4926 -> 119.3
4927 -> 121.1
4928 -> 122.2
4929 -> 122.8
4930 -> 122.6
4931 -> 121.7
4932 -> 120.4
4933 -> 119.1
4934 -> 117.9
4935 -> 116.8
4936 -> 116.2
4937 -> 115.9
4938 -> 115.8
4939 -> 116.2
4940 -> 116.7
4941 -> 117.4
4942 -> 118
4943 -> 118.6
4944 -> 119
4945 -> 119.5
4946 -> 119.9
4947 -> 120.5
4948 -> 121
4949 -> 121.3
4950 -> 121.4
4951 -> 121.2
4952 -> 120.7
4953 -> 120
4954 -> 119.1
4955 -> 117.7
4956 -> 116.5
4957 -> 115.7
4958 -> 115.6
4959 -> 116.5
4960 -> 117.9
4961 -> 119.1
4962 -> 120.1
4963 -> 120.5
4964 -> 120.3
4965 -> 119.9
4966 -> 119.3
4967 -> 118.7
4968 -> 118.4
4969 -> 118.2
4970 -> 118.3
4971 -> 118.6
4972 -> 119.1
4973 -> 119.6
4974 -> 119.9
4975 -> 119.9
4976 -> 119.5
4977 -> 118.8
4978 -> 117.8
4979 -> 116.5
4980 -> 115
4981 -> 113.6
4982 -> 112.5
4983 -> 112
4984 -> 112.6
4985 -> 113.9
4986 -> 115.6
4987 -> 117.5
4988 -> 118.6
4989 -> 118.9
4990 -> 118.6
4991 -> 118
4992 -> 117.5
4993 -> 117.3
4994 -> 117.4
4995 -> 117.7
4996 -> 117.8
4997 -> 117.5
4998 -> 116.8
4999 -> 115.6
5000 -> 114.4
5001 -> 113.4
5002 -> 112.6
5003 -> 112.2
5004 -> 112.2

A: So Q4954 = 1.0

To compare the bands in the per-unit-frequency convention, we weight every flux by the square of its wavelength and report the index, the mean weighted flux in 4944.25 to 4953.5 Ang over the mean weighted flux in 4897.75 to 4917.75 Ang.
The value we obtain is 1.03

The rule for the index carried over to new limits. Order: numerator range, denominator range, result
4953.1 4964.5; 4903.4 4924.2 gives 1.03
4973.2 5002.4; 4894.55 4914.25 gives 1.00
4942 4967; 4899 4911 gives 1.01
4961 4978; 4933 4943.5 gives 1.03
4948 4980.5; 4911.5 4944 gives 1.03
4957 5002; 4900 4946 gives 1.02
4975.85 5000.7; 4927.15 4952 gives 0.99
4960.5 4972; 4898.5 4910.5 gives 1.02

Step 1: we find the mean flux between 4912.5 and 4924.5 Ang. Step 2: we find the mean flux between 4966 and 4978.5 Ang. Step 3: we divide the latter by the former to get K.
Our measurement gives 1.0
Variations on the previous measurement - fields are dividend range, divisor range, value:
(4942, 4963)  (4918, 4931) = 1.02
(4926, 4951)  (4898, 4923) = 1.01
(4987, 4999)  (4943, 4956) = 0.98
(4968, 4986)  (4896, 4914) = 0.97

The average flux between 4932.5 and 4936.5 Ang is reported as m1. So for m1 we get 118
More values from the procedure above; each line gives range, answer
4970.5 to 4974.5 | 119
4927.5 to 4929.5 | 122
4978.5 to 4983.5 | 114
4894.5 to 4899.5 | 120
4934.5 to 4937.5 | 116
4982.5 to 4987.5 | 114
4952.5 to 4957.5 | 118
